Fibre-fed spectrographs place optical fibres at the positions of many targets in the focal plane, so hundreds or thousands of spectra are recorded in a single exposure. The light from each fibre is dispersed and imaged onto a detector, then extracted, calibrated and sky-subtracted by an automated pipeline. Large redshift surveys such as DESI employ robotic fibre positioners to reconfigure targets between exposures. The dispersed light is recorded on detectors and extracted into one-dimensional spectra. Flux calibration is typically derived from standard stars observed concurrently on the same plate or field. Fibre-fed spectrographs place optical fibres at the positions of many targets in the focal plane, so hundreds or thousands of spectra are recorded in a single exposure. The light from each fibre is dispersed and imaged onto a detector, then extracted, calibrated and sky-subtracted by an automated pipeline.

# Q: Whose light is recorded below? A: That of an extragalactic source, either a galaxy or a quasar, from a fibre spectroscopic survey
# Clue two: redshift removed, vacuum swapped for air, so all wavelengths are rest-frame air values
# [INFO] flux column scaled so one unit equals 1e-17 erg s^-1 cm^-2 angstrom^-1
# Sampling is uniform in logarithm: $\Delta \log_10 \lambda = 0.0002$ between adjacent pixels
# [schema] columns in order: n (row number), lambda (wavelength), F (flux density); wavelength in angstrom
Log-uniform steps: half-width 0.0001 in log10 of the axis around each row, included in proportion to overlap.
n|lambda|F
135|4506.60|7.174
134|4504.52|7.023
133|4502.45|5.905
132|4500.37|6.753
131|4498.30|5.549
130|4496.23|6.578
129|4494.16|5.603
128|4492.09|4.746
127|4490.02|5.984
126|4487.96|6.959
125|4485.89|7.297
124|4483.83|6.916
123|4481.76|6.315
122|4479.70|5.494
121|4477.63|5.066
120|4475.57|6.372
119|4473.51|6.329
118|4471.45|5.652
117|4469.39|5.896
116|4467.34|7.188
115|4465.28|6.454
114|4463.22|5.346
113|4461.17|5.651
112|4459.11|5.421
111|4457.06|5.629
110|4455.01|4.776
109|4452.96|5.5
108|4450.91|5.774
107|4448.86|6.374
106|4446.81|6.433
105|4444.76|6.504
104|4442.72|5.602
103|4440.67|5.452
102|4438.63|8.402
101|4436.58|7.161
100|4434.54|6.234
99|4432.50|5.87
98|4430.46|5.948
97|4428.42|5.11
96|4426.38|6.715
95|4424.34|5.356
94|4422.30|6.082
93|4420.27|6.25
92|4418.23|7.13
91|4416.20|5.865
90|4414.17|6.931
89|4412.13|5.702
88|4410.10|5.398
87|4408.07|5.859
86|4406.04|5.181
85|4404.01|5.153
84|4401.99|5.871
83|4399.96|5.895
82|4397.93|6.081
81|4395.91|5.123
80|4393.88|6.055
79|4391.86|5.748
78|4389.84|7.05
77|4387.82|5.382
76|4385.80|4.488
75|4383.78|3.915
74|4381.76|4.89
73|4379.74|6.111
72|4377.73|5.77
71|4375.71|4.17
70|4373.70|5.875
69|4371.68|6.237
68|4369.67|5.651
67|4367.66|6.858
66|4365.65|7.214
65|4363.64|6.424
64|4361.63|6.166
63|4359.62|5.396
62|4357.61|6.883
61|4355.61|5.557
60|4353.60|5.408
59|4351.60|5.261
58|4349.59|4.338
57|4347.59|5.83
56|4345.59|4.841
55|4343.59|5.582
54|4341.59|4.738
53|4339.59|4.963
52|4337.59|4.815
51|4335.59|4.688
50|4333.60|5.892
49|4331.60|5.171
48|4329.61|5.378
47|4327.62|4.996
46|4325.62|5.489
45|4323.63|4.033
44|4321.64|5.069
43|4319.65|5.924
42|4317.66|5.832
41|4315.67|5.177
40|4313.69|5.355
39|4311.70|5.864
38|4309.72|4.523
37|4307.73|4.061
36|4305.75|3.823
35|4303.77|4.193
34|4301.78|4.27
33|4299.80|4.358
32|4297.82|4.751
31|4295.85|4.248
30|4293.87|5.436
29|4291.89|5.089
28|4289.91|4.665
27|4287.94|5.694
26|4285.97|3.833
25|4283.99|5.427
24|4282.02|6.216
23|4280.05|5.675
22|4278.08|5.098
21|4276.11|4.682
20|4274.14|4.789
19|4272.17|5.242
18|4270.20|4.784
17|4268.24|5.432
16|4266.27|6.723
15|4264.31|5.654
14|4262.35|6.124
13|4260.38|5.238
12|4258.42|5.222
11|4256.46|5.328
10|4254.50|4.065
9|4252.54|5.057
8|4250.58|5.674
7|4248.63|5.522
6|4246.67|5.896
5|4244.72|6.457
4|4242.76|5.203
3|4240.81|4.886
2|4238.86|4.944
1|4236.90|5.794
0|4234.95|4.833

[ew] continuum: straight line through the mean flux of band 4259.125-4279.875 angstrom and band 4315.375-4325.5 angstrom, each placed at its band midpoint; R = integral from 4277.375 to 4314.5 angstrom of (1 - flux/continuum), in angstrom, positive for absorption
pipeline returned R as 3.1 angstrom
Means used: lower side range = 5.38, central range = 4.87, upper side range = 5.23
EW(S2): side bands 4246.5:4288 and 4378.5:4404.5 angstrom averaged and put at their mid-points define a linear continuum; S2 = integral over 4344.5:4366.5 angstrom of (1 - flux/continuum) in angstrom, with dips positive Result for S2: -1.1 angstrom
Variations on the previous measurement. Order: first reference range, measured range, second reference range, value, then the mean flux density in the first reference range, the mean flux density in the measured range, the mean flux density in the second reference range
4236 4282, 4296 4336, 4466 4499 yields 4.6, 5.39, 4.93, 6.13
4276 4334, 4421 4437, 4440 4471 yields -0.9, 5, 6.02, 5.87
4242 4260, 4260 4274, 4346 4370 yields -0.3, 5.38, 5.56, 5.9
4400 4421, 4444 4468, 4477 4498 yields 0.5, 5.93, 5.89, 6.1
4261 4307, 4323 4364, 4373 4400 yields -0.3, 5.05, 5.32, 5.45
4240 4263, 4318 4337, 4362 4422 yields 1.4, 5.38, 5.2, 5.81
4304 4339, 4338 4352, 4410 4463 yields 0.5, 5.04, 5.06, 6.05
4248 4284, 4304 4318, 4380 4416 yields 1.5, 5.36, 4.87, 5.59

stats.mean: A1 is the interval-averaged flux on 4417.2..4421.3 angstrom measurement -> 6.69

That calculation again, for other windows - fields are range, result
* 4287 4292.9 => 5.14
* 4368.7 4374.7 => 5.92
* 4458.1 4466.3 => 5.71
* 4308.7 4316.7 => 5.23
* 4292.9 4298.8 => 4.82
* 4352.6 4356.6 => 5.48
